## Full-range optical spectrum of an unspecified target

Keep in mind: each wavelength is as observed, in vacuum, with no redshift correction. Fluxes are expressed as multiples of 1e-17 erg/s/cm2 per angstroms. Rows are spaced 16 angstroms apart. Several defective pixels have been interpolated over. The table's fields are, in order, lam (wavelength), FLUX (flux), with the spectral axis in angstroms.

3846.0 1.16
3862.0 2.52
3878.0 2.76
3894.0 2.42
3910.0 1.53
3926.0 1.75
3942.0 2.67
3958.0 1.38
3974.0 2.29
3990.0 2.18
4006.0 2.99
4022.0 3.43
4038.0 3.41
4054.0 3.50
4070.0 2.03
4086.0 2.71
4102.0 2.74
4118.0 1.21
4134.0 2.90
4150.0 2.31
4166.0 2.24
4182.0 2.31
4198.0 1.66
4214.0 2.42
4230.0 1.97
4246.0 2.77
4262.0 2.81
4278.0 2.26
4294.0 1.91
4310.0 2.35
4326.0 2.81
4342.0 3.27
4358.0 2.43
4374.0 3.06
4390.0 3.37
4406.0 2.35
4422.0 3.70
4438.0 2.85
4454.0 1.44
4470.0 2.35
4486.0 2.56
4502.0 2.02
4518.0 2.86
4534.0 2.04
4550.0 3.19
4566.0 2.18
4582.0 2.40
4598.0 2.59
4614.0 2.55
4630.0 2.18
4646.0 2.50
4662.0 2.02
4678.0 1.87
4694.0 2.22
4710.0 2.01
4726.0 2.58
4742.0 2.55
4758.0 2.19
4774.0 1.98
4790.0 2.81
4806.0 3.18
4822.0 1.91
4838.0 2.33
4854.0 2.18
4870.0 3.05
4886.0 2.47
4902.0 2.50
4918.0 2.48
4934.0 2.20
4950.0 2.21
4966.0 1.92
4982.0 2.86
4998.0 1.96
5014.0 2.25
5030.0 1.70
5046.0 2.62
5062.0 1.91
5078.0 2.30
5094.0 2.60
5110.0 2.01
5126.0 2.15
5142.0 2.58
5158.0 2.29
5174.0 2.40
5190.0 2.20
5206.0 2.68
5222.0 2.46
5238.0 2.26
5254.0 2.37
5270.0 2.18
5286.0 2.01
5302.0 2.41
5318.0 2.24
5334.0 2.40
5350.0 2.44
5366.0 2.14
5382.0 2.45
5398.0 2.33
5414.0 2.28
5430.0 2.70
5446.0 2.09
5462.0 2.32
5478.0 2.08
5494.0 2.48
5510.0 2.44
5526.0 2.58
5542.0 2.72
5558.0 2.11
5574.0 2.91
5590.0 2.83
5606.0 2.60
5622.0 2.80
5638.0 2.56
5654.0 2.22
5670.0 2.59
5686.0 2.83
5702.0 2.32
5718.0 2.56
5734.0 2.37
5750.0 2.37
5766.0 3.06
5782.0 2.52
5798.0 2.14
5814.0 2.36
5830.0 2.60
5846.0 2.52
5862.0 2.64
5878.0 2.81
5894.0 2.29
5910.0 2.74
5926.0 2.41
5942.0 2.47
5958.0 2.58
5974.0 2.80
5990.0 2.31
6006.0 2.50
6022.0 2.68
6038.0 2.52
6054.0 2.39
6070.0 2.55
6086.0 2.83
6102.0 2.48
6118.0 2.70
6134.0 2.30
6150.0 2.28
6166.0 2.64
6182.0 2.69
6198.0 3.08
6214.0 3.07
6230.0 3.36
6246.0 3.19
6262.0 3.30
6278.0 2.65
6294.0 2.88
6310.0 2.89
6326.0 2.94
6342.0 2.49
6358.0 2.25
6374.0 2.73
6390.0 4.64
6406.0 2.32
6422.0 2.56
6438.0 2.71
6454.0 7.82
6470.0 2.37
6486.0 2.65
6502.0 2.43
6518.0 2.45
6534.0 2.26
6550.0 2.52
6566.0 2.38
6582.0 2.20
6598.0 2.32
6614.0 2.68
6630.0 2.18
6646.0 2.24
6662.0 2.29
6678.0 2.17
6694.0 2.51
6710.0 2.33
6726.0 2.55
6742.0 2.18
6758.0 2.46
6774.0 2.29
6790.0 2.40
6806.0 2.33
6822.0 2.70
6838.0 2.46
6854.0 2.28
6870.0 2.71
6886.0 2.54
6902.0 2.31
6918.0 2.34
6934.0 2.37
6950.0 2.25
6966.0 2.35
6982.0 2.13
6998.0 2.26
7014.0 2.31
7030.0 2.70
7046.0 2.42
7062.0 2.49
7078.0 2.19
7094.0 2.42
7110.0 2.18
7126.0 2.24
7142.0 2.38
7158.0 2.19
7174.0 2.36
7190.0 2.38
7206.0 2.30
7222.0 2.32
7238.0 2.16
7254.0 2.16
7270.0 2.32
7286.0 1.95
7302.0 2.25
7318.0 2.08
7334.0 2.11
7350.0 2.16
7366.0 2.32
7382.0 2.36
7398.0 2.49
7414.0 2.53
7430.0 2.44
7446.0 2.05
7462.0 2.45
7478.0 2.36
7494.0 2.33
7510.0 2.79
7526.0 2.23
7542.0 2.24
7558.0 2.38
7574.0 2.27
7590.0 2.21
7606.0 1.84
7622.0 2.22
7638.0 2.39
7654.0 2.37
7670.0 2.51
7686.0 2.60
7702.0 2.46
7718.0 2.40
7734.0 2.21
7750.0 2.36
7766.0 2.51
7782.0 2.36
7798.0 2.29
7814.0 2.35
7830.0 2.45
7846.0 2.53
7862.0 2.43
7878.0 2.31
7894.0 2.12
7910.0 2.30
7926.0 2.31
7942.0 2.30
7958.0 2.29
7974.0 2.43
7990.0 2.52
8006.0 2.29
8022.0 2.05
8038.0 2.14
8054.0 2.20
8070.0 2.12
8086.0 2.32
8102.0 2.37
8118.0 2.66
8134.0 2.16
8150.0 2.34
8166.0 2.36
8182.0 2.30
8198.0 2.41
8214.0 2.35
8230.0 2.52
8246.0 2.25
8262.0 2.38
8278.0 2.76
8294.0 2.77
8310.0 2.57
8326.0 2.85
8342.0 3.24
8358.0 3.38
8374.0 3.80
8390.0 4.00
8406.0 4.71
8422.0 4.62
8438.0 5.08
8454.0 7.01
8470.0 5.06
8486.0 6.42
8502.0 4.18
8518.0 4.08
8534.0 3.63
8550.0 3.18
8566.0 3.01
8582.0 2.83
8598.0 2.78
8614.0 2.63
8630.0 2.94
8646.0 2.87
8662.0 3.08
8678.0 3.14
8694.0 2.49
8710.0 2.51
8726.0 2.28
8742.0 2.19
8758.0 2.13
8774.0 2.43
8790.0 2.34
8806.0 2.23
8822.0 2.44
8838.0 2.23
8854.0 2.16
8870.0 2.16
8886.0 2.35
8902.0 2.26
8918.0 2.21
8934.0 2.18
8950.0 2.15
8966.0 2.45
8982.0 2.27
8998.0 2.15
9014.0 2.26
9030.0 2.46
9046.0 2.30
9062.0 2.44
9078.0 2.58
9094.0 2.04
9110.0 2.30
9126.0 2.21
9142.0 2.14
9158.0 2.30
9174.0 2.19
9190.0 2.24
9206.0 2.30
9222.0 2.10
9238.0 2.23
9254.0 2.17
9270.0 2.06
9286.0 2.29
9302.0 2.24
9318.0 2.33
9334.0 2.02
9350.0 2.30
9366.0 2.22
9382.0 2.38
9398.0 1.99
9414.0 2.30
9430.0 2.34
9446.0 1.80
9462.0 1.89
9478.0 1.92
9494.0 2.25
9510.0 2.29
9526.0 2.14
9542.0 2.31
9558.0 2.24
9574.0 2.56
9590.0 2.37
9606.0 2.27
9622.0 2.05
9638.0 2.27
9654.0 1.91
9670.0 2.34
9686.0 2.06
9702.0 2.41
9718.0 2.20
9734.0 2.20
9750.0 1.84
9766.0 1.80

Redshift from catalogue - 0.288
